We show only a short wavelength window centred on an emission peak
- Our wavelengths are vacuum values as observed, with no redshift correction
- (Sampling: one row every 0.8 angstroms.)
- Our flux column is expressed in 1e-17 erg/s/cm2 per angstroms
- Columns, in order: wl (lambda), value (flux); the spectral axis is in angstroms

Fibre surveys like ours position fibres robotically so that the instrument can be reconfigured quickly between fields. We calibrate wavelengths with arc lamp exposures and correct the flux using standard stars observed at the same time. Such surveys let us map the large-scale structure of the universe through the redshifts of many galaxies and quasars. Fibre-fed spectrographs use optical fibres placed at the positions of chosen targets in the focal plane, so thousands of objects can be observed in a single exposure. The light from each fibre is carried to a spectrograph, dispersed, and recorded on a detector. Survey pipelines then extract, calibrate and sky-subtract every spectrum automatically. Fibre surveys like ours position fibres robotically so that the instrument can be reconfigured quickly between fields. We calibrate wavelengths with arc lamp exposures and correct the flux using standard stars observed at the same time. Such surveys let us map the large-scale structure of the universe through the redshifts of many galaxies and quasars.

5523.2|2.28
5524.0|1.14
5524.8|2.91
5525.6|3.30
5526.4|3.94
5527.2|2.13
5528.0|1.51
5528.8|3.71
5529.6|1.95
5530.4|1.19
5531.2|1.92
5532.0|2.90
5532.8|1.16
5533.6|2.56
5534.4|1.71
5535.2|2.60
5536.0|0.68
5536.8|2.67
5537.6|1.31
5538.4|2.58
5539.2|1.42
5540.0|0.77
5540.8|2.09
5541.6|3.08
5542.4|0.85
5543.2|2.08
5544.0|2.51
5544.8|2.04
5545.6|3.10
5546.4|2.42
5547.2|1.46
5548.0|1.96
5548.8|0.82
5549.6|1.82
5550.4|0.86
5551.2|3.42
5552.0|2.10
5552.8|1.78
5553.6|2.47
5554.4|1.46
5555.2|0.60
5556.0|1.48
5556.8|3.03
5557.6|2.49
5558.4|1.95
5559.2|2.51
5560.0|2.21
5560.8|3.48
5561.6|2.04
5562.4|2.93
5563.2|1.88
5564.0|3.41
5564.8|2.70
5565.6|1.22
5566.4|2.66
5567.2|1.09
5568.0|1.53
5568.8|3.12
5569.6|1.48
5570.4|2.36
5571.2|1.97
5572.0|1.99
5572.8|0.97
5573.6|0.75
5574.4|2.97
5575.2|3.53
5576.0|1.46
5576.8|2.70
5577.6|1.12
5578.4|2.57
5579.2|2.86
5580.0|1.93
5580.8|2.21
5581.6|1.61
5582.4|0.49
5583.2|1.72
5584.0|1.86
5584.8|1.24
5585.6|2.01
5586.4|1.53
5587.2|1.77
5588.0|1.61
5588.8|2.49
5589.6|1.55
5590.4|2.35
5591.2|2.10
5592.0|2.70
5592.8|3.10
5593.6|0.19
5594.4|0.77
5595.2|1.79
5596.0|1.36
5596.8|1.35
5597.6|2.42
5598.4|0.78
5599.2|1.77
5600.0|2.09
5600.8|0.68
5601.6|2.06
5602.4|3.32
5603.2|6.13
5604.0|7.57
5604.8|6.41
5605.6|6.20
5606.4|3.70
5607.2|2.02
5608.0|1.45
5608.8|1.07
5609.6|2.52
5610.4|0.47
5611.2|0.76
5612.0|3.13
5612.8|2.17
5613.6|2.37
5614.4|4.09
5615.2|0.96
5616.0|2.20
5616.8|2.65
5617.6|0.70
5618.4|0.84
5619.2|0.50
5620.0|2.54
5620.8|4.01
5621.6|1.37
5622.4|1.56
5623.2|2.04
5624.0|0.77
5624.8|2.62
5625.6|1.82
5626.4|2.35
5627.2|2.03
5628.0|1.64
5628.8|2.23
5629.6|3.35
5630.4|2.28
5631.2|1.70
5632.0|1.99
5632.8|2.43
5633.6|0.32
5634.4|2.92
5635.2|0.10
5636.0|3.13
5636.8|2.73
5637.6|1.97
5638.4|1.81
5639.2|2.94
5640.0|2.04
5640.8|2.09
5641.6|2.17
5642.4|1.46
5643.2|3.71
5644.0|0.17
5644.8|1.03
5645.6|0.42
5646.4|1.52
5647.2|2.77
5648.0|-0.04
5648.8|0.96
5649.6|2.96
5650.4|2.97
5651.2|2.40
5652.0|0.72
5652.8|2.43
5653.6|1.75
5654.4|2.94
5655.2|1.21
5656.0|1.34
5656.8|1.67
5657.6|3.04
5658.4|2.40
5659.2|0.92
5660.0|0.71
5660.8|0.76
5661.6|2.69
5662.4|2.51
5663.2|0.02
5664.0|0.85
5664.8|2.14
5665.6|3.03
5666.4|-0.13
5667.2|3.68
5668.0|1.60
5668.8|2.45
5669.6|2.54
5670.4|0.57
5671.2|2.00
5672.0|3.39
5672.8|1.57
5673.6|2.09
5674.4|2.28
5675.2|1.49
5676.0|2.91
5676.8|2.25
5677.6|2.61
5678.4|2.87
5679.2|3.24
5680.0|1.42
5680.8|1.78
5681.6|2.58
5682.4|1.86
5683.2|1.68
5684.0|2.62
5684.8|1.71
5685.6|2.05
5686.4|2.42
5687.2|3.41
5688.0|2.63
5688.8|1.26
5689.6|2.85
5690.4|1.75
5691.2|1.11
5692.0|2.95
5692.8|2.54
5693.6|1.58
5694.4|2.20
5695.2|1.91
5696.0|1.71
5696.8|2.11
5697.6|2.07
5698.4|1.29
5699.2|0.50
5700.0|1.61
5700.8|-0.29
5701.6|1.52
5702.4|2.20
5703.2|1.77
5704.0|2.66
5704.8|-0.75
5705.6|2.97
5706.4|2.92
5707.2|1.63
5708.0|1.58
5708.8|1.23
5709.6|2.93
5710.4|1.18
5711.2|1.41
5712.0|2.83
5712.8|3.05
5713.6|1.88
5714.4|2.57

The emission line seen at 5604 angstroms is Hgamma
